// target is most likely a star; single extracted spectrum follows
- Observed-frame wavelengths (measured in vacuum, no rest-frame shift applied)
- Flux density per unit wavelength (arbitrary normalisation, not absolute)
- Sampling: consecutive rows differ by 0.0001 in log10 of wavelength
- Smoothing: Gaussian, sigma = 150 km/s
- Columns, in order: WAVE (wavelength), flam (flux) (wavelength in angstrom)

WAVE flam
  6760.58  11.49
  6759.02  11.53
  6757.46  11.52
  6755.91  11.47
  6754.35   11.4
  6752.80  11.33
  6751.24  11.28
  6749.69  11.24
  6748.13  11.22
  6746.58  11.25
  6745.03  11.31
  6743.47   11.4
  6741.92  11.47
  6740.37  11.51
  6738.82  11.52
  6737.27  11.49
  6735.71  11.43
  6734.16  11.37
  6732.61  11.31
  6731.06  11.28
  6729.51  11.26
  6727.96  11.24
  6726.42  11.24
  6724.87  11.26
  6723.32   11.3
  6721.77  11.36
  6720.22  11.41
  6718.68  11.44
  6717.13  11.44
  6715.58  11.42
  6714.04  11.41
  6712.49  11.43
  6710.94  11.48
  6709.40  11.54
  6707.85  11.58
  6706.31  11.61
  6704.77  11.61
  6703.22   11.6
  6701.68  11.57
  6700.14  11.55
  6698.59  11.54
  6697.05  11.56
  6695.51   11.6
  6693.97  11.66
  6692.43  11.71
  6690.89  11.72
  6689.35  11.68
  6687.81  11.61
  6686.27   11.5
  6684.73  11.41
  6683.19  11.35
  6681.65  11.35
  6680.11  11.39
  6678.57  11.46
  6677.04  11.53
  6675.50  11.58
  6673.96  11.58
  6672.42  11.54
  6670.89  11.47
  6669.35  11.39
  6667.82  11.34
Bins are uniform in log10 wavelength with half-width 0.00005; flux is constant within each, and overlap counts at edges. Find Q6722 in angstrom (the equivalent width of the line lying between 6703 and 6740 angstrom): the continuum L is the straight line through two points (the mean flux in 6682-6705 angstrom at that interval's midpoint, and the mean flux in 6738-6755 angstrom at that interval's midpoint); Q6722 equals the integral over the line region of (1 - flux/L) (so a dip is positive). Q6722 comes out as 0.1 angstrom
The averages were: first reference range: 11.6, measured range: 11.4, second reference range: 11.4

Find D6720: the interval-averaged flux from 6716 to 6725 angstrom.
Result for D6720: 11.4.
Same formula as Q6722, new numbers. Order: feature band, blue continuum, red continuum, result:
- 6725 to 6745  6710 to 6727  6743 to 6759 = 0.0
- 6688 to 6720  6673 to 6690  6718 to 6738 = -0.4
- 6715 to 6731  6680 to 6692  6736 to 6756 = 0.1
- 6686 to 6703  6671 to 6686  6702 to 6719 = -0.2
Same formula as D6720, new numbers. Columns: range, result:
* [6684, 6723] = 11.5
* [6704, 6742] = 11.4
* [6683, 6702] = 11.6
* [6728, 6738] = 11.3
